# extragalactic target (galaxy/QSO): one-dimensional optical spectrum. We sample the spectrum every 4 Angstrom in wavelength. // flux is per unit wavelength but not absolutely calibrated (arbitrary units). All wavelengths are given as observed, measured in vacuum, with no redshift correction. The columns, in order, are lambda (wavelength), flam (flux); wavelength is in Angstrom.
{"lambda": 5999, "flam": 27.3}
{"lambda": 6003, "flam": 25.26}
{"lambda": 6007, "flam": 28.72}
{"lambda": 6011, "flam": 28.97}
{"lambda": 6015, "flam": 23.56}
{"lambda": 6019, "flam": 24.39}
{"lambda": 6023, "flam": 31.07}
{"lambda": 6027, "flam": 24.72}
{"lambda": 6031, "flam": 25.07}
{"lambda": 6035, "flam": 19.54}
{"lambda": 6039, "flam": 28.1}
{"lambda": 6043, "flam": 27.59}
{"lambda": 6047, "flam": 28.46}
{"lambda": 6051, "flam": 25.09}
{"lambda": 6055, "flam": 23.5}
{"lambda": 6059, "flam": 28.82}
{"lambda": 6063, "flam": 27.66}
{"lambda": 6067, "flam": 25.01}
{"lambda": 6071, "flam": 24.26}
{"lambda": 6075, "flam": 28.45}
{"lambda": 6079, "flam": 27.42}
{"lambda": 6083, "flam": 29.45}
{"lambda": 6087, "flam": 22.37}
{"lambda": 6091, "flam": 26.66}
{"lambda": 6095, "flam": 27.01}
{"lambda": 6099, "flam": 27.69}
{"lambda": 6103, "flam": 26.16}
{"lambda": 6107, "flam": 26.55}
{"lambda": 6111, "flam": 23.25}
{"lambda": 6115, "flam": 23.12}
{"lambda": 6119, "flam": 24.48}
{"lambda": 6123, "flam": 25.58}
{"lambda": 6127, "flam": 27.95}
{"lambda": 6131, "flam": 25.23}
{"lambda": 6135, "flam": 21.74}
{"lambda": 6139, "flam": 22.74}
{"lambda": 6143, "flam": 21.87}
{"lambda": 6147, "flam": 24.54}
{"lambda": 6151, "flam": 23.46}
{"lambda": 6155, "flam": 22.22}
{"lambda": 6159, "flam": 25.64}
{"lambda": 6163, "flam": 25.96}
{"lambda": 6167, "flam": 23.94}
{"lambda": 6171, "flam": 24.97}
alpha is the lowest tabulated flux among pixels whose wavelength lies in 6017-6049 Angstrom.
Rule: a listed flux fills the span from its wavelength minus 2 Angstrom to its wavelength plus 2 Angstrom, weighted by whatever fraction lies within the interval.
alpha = 19.54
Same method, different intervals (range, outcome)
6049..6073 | 23.5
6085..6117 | 22.37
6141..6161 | 21.87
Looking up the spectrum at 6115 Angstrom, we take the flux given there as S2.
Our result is 23.12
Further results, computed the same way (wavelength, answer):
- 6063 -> 27.66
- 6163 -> 25.96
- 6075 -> 28.45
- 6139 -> 22.74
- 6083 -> 29.45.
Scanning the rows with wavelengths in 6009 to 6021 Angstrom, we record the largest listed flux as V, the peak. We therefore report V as 28.97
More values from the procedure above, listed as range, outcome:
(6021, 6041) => 31.07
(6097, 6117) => 27.69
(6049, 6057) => 25.09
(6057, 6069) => 28.82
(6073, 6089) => 29.45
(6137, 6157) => 24.54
